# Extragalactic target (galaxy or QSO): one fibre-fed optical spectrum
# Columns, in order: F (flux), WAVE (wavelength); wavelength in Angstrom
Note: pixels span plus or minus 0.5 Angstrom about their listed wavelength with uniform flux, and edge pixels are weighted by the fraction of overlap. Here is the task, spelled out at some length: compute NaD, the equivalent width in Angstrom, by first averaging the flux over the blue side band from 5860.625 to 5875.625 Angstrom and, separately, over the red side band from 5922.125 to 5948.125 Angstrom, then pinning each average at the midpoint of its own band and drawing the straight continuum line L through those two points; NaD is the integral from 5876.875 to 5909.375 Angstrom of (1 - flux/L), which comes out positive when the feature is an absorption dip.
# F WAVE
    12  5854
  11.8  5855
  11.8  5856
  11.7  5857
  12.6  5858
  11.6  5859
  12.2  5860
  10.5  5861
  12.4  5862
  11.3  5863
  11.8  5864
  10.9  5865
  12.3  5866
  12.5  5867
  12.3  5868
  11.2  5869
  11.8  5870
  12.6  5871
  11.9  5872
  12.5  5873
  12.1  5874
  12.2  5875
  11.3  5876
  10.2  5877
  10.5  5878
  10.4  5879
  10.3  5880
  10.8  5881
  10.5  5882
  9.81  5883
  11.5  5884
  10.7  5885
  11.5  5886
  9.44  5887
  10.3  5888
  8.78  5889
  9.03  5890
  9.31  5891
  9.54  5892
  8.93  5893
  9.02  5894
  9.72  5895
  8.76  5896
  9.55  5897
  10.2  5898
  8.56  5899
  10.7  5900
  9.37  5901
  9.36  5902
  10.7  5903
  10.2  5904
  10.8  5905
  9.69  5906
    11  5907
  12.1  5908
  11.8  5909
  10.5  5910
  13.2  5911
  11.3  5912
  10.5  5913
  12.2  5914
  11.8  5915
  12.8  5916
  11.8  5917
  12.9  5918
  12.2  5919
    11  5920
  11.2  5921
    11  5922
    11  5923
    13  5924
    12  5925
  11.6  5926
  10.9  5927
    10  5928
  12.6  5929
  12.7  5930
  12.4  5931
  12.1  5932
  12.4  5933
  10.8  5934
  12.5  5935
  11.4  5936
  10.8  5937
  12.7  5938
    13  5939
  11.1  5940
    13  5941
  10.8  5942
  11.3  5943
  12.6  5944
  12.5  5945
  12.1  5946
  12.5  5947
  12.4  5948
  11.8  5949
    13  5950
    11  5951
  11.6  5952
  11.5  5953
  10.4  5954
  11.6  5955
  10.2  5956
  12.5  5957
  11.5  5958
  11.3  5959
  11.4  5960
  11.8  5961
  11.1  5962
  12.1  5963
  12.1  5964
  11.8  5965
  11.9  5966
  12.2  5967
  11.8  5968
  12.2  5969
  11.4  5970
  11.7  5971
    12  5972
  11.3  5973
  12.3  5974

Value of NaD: 5.0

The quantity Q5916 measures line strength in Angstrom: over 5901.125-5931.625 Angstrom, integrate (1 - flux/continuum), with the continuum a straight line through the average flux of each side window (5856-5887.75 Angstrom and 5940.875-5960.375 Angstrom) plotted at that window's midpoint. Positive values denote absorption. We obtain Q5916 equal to 0.35 Angstrom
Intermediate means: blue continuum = 11.4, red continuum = 11.7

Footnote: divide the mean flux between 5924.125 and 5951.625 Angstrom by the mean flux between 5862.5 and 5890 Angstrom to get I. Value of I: 1.07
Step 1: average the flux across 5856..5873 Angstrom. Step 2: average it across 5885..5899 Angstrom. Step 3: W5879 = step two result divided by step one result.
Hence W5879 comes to 0.80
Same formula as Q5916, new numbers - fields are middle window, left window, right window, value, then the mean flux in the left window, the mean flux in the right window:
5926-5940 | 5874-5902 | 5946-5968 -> -0.87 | 10.1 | 11.7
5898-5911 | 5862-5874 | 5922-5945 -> 1.52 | 11.9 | 11.8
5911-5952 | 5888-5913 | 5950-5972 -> -3.80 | 10.1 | 11.6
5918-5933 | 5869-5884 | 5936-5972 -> -0.23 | 11.2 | 11.8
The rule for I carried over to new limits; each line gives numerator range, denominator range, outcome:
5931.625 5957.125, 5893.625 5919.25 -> 1.10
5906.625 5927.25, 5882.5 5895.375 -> 1.19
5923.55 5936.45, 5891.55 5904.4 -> 1.24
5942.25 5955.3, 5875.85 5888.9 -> 1.13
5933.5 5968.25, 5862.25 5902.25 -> 1.11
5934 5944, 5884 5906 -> 1.21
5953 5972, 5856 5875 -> 0.98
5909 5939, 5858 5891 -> 1.06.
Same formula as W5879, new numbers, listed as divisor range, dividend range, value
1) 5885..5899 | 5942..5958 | 1.23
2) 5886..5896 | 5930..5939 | 1.27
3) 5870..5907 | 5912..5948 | 1.15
